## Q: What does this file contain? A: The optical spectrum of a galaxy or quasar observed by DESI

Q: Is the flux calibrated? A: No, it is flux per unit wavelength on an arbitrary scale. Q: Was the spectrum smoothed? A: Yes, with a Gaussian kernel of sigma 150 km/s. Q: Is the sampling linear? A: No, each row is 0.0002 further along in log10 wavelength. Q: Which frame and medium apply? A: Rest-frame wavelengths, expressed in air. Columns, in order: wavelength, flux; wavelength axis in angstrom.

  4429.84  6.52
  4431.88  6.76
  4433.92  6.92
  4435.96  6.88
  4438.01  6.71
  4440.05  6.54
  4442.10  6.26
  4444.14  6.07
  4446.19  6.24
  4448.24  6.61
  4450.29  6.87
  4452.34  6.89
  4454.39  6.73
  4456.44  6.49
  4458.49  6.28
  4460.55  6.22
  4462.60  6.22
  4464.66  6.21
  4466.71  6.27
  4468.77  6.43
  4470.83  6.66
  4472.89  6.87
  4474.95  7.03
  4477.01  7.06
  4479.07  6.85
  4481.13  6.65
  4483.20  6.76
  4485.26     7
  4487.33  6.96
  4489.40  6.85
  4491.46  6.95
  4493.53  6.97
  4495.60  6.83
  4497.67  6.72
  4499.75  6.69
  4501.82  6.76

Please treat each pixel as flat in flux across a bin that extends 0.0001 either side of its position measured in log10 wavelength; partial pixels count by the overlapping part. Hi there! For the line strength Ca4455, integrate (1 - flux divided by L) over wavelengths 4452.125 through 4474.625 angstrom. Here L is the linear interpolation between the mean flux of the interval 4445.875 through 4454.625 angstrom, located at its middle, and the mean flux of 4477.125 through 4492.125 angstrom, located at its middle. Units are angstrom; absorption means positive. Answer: 0.9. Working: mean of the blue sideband 6.7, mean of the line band 6.48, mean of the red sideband 6.87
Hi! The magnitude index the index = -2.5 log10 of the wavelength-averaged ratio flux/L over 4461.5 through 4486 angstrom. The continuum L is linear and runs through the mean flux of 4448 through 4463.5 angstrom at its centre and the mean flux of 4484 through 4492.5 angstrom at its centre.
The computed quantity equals 0.016 mag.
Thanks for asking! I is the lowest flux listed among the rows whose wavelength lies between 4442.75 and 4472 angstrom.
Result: 6.07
